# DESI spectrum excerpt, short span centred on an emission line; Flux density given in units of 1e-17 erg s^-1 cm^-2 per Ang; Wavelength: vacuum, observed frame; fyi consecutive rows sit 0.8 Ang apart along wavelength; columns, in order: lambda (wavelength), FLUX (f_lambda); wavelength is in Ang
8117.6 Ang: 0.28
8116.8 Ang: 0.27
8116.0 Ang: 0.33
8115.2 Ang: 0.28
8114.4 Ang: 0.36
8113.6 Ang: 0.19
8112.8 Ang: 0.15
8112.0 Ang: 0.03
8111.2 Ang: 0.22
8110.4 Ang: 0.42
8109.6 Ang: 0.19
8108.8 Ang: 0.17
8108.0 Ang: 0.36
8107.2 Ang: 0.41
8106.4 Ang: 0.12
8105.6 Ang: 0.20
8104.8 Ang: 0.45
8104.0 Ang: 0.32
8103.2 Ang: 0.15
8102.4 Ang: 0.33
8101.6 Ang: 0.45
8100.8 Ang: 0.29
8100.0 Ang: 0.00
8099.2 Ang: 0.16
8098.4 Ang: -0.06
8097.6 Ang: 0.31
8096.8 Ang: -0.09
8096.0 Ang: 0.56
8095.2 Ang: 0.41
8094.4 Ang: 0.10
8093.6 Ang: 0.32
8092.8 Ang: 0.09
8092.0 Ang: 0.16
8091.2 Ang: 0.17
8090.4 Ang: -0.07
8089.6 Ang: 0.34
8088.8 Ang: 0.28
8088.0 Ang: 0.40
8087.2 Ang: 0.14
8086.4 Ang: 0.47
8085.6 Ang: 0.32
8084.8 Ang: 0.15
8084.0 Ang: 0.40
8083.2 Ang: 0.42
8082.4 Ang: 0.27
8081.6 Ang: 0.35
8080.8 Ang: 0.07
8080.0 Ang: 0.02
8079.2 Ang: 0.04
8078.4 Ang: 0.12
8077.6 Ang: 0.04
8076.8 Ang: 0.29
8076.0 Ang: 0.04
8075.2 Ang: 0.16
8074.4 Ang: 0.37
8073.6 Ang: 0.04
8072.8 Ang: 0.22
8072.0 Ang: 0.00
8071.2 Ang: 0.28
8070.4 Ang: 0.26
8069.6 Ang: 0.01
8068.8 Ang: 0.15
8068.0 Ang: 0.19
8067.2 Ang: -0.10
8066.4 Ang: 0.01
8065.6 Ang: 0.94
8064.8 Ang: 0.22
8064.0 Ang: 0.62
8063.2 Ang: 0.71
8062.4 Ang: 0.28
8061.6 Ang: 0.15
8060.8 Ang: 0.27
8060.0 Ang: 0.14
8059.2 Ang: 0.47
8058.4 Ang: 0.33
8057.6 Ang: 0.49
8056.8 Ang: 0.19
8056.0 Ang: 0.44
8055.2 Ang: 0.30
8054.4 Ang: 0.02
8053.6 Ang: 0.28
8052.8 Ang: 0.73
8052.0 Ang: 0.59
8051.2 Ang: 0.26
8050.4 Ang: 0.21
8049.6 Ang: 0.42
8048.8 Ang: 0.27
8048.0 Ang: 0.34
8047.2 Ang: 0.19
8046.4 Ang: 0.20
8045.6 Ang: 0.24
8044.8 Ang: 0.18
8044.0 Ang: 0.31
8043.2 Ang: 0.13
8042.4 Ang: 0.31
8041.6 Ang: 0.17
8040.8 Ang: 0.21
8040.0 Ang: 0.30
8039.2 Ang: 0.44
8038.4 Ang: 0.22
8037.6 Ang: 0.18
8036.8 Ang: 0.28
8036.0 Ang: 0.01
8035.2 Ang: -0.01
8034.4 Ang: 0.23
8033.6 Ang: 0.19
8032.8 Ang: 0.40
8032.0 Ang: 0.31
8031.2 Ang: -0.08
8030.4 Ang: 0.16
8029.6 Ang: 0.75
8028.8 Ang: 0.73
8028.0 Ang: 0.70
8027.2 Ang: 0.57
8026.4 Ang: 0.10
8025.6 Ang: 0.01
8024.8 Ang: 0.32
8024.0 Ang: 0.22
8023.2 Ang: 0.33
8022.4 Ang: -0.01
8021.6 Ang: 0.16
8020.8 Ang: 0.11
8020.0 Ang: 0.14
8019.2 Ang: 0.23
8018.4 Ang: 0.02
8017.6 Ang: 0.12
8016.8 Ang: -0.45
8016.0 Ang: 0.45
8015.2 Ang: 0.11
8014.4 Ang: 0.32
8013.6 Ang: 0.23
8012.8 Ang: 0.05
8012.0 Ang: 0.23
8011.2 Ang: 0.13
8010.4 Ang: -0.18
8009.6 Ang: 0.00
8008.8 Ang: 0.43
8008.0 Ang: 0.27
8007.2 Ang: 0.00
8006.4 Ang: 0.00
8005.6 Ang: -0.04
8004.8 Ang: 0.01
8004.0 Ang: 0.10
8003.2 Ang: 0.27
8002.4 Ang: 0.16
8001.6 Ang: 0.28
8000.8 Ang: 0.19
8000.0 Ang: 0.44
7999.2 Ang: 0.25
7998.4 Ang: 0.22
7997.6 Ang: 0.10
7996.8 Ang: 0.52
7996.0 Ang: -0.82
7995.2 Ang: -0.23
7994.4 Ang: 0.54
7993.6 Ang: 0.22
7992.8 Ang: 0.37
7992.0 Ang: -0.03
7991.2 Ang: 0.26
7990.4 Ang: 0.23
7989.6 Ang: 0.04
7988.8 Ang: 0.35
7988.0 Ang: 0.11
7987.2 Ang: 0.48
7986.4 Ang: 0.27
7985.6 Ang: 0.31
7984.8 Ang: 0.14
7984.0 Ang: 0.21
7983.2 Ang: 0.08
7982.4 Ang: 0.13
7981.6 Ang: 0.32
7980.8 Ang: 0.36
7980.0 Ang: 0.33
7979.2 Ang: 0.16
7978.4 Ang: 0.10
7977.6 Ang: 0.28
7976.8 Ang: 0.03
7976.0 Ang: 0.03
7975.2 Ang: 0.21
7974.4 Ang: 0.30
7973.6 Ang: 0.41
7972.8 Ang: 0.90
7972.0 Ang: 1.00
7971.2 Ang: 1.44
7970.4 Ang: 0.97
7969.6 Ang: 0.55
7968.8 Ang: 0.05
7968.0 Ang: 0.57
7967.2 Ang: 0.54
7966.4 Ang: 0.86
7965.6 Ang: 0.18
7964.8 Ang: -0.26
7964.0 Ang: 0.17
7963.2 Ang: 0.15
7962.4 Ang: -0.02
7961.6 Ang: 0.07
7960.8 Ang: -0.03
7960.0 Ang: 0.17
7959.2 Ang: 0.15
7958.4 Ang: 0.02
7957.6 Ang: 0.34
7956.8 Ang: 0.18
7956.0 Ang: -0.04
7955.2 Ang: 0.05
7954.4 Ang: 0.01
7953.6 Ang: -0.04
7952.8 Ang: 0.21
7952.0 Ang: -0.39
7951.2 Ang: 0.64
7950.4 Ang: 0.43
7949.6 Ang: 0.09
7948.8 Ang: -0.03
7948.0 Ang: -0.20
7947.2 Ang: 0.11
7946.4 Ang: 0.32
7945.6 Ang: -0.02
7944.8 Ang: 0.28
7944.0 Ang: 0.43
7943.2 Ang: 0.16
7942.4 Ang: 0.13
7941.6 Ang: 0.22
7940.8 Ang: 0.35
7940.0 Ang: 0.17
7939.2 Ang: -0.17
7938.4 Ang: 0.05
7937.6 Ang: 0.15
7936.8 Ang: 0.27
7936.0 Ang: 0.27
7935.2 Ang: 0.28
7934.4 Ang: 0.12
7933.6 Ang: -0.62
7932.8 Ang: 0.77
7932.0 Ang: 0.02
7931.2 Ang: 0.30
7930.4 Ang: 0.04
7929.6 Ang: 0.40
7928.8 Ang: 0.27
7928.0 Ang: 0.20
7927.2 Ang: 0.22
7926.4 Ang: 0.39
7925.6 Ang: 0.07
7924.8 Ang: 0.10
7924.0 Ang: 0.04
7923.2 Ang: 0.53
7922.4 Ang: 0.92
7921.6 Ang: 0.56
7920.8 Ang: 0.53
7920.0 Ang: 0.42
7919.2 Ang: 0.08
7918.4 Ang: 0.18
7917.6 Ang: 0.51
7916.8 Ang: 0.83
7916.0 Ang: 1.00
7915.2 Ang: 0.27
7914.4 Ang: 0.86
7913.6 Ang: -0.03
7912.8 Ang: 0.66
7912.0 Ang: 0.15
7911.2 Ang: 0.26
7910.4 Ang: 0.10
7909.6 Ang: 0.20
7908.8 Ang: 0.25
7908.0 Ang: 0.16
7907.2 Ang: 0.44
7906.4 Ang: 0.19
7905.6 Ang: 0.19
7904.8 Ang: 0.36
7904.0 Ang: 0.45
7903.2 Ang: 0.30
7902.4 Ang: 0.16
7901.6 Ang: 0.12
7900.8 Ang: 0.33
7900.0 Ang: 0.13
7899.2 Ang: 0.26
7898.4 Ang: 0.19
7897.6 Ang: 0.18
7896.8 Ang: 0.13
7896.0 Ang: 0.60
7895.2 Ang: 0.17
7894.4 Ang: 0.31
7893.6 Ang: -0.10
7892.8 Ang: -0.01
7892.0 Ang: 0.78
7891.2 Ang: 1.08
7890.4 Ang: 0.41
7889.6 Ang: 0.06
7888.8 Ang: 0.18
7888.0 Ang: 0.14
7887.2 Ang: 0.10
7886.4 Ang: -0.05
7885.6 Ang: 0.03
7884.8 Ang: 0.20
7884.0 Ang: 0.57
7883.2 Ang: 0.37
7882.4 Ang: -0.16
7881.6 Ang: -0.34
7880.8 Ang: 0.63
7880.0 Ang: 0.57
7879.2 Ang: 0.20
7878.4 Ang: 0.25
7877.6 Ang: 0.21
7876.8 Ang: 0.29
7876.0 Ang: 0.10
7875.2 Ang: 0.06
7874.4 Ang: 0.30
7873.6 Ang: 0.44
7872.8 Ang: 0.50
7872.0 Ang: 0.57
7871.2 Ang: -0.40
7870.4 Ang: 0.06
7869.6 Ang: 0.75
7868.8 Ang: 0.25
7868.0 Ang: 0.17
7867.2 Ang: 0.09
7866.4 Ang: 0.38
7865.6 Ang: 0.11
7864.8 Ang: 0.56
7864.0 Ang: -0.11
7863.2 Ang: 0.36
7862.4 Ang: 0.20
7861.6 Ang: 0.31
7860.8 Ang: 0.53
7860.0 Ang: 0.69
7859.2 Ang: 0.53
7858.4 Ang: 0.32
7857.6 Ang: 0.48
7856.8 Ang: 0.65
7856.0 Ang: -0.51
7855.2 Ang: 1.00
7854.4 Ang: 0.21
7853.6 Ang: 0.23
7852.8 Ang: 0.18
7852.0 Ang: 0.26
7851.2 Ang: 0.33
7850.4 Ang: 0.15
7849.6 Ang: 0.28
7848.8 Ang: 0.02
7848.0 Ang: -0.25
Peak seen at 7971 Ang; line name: H-beta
